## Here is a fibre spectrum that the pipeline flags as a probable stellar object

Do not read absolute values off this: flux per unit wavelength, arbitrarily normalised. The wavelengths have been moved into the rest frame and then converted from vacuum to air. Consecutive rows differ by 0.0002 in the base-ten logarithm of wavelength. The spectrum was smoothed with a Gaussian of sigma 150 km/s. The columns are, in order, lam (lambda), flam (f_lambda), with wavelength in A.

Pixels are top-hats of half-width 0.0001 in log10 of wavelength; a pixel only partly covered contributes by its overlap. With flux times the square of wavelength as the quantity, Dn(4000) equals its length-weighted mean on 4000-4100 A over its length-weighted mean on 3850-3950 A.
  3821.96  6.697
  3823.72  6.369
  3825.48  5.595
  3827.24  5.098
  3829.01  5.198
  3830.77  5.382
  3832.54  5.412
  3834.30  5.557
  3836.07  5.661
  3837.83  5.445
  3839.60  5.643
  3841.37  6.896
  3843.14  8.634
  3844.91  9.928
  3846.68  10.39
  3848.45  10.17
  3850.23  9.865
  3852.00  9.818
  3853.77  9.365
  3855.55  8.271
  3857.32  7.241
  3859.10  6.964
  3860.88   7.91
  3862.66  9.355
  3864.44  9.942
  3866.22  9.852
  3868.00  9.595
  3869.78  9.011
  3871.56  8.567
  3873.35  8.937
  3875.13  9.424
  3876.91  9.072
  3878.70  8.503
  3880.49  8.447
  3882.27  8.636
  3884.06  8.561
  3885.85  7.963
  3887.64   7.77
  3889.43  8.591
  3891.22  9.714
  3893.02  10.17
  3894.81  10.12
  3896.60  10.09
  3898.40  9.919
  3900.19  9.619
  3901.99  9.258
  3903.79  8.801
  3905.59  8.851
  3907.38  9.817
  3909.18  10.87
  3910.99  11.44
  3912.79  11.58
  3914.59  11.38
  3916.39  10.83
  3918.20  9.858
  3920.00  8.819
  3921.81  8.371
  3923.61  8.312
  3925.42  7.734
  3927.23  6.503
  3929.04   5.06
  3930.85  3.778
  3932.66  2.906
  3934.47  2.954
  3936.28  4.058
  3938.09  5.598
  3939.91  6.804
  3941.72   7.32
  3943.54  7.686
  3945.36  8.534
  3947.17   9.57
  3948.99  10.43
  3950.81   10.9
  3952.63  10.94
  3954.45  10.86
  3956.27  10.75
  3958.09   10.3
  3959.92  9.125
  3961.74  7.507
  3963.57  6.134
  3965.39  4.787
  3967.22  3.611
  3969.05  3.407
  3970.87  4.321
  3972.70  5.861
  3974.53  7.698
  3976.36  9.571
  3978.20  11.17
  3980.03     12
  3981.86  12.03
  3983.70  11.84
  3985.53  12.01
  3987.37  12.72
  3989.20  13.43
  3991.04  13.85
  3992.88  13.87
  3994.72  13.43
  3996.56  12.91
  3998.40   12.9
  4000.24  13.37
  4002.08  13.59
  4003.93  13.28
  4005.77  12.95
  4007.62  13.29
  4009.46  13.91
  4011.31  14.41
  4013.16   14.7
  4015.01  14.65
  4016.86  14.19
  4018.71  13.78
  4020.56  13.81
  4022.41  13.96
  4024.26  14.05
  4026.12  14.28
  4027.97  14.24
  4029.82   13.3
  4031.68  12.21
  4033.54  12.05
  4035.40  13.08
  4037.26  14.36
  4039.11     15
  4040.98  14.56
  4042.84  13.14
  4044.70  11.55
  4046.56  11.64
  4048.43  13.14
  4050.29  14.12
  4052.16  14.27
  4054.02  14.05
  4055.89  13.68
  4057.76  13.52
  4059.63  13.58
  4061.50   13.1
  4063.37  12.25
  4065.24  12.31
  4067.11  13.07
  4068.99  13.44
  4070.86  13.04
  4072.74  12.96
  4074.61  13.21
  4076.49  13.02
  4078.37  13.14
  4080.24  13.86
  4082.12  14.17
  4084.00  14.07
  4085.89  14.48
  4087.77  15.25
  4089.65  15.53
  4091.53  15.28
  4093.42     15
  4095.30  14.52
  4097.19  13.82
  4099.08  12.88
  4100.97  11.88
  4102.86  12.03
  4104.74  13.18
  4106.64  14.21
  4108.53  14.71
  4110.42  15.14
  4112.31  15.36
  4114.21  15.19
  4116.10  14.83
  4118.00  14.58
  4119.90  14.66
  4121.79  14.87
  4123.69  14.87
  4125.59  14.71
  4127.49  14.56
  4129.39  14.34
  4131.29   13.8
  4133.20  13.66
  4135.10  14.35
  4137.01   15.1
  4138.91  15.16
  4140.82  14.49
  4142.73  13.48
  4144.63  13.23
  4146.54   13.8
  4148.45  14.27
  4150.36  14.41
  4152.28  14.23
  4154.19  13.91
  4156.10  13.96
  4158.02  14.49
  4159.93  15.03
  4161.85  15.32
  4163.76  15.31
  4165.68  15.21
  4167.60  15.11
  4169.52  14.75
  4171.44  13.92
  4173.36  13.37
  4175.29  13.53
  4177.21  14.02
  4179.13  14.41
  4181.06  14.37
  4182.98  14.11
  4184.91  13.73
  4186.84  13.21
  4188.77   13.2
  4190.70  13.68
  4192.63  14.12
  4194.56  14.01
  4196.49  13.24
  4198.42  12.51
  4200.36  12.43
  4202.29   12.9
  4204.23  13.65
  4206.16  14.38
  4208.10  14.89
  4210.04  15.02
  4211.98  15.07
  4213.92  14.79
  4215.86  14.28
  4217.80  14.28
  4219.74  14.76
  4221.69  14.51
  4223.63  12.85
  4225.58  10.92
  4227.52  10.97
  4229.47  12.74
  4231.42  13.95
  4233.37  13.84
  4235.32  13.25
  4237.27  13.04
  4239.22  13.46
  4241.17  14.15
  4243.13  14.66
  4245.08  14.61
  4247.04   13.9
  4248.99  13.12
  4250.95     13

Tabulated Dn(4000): 1.73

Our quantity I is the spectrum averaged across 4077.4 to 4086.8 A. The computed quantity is 13.9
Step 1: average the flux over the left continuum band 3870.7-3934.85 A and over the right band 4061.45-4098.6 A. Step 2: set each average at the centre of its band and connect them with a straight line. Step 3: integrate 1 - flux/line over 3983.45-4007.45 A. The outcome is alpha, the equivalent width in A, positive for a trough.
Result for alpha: -3.76 A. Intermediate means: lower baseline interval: 8.69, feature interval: 13.1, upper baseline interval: 13.8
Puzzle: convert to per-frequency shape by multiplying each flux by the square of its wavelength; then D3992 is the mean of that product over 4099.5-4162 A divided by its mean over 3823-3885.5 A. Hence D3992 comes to 2.05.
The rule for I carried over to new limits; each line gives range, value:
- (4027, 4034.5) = 13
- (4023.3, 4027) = 14.1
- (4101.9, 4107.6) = 13.1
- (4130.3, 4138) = 14.2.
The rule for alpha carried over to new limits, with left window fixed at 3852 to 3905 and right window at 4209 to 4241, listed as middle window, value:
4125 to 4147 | -3.2 A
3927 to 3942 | 7.5 A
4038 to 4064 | -4.9 A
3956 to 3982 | 6.4 A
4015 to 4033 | -4.7 A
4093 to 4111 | -2.6 A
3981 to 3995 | -3.3 A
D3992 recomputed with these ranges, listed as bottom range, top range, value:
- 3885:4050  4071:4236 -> 1.47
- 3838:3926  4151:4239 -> 1.77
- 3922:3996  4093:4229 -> 1.82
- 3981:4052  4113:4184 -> 1.15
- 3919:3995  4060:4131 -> 1.77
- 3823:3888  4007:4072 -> 1.86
